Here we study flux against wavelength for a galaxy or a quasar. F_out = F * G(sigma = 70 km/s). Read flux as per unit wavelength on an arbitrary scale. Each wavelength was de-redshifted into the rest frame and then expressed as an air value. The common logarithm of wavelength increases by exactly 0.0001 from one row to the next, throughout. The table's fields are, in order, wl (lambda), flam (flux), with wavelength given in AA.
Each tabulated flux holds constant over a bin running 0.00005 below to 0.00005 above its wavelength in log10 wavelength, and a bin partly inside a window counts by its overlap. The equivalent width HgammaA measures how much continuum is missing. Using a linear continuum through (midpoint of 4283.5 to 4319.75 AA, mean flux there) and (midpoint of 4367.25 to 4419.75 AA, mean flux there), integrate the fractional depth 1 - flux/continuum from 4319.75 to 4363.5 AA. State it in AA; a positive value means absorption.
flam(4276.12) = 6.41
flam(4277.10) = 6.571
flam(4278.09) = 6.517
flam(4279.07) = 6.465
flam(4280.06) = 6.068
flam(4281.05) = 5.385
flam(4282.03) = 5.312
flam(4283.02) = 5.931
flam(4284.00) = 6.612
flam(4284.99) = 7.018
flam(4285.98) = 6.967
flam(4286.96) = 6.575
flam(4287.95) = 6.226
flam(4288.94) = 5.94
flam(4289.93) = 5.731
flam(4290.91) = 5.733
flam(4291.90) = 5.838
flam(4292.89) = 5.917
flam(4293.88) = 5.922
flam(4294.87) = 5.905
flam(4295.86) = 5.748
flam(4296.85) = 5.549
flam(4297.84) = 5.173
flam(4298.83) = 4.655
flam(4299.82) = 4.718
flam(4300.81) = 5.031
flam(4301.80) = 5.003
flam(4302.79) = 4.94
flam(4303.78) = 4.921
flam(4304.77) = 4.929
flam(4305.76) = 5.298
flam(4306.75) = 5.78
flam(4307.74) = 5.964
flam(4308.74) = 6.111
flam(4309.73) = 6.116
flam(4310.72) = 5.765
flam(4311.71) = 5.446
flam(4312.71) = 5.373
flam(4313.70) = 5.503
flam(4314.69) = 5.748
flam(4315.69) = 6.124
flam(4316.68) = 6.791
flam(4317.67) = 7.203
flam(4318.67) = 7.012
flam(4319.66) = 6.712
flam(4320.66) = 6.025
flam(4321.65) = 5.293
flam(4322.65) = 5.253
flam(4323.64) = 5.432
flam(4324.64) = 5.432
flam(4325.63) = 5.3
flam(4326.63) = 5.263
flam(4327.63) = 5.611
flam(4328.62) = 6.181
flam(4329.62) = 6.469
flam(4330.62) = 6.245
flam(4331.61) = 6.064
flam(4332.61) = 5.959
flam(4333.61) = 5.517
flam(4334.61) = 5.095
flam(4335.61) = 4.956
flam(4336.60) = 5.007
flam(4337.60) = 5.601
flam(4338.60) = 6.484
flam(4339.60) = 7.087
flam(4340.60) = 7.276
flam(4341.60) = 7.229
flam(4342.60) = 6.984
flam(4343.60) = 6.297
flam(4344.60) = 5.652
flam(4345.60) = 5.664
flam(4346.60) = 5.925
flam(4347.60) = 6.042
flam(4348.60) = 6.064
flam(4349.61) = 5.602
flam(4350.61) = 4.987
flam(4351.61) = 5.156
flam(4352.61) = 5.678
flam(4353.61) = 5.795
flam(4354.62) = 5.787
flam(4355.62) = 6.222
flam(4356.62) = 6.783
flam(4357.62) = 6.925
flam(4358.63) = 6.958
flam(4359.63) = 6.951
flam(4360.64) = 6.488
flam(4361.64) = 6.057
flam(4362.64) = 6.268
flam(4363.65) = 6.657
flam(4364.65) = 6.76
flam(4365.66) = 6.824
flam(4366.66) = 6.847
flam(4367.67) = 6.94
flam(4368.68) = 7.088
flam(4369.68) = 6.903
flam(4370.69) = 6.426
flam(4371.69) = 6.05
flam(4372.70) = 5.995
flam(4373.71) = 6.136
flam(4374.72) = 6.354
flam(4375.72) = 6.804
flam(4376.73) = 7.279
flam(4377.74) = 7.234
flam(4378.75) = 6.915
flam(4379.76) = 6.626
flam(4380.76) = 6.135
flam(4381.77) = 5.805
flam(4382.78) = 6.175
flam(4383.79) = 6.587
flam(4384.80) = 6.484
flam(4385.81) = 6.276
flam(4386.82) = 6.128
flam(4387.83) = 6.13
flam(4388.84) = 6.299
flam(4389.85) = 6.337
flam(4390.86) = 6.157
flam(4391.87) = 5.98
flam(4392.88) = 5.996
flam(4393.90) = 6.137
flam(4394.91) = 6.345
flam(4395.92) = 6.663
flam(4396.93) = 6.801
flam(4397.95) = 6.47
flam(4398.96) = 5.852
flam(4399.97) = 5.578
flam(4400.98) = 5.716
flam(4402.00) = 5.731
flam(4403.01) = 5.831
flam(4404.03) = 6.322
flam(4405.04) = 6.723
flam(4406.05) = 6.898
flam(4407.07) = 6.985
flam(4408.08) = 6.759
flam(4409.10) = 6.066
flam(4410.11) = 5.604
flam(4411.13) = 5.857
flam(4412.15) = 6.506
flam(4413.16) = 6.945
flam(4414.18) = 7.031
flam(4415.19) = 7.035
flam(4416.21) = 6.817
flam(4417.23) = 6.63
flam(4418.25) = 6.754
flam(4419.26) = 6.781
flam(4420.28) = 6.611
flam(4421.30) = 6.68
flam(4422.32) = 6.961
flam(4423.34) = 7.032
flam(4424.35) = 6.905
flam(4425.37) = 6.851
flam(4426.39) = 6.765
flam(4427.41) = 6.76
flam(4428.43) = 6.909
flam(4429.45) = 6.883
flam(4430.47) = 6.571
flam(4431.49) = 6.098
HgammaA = 0.7 AA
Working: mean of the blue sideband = 5.83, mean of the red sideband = 6.42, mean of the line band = 5.99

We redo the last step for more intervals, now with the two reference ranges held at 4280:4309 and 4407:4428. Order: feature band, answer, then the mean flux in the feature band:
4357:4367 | -0.7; 6.67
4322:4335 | 0.6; 5.68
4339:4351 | -0.3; 6.24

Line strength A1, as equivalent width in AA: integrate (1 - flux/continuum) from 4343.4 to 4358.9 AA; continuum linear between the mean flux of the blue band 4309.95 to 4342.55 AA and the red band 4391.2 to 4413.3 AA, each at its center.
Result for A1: 0.3 AA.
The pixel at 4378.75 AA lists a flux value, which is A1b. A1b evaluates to 6.915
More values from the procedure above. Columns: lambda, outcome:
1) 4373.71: 6.136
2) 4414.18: 7.031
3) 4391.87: 5.98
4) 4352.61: 5.678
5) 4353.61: 5.795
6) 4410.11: 5.604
